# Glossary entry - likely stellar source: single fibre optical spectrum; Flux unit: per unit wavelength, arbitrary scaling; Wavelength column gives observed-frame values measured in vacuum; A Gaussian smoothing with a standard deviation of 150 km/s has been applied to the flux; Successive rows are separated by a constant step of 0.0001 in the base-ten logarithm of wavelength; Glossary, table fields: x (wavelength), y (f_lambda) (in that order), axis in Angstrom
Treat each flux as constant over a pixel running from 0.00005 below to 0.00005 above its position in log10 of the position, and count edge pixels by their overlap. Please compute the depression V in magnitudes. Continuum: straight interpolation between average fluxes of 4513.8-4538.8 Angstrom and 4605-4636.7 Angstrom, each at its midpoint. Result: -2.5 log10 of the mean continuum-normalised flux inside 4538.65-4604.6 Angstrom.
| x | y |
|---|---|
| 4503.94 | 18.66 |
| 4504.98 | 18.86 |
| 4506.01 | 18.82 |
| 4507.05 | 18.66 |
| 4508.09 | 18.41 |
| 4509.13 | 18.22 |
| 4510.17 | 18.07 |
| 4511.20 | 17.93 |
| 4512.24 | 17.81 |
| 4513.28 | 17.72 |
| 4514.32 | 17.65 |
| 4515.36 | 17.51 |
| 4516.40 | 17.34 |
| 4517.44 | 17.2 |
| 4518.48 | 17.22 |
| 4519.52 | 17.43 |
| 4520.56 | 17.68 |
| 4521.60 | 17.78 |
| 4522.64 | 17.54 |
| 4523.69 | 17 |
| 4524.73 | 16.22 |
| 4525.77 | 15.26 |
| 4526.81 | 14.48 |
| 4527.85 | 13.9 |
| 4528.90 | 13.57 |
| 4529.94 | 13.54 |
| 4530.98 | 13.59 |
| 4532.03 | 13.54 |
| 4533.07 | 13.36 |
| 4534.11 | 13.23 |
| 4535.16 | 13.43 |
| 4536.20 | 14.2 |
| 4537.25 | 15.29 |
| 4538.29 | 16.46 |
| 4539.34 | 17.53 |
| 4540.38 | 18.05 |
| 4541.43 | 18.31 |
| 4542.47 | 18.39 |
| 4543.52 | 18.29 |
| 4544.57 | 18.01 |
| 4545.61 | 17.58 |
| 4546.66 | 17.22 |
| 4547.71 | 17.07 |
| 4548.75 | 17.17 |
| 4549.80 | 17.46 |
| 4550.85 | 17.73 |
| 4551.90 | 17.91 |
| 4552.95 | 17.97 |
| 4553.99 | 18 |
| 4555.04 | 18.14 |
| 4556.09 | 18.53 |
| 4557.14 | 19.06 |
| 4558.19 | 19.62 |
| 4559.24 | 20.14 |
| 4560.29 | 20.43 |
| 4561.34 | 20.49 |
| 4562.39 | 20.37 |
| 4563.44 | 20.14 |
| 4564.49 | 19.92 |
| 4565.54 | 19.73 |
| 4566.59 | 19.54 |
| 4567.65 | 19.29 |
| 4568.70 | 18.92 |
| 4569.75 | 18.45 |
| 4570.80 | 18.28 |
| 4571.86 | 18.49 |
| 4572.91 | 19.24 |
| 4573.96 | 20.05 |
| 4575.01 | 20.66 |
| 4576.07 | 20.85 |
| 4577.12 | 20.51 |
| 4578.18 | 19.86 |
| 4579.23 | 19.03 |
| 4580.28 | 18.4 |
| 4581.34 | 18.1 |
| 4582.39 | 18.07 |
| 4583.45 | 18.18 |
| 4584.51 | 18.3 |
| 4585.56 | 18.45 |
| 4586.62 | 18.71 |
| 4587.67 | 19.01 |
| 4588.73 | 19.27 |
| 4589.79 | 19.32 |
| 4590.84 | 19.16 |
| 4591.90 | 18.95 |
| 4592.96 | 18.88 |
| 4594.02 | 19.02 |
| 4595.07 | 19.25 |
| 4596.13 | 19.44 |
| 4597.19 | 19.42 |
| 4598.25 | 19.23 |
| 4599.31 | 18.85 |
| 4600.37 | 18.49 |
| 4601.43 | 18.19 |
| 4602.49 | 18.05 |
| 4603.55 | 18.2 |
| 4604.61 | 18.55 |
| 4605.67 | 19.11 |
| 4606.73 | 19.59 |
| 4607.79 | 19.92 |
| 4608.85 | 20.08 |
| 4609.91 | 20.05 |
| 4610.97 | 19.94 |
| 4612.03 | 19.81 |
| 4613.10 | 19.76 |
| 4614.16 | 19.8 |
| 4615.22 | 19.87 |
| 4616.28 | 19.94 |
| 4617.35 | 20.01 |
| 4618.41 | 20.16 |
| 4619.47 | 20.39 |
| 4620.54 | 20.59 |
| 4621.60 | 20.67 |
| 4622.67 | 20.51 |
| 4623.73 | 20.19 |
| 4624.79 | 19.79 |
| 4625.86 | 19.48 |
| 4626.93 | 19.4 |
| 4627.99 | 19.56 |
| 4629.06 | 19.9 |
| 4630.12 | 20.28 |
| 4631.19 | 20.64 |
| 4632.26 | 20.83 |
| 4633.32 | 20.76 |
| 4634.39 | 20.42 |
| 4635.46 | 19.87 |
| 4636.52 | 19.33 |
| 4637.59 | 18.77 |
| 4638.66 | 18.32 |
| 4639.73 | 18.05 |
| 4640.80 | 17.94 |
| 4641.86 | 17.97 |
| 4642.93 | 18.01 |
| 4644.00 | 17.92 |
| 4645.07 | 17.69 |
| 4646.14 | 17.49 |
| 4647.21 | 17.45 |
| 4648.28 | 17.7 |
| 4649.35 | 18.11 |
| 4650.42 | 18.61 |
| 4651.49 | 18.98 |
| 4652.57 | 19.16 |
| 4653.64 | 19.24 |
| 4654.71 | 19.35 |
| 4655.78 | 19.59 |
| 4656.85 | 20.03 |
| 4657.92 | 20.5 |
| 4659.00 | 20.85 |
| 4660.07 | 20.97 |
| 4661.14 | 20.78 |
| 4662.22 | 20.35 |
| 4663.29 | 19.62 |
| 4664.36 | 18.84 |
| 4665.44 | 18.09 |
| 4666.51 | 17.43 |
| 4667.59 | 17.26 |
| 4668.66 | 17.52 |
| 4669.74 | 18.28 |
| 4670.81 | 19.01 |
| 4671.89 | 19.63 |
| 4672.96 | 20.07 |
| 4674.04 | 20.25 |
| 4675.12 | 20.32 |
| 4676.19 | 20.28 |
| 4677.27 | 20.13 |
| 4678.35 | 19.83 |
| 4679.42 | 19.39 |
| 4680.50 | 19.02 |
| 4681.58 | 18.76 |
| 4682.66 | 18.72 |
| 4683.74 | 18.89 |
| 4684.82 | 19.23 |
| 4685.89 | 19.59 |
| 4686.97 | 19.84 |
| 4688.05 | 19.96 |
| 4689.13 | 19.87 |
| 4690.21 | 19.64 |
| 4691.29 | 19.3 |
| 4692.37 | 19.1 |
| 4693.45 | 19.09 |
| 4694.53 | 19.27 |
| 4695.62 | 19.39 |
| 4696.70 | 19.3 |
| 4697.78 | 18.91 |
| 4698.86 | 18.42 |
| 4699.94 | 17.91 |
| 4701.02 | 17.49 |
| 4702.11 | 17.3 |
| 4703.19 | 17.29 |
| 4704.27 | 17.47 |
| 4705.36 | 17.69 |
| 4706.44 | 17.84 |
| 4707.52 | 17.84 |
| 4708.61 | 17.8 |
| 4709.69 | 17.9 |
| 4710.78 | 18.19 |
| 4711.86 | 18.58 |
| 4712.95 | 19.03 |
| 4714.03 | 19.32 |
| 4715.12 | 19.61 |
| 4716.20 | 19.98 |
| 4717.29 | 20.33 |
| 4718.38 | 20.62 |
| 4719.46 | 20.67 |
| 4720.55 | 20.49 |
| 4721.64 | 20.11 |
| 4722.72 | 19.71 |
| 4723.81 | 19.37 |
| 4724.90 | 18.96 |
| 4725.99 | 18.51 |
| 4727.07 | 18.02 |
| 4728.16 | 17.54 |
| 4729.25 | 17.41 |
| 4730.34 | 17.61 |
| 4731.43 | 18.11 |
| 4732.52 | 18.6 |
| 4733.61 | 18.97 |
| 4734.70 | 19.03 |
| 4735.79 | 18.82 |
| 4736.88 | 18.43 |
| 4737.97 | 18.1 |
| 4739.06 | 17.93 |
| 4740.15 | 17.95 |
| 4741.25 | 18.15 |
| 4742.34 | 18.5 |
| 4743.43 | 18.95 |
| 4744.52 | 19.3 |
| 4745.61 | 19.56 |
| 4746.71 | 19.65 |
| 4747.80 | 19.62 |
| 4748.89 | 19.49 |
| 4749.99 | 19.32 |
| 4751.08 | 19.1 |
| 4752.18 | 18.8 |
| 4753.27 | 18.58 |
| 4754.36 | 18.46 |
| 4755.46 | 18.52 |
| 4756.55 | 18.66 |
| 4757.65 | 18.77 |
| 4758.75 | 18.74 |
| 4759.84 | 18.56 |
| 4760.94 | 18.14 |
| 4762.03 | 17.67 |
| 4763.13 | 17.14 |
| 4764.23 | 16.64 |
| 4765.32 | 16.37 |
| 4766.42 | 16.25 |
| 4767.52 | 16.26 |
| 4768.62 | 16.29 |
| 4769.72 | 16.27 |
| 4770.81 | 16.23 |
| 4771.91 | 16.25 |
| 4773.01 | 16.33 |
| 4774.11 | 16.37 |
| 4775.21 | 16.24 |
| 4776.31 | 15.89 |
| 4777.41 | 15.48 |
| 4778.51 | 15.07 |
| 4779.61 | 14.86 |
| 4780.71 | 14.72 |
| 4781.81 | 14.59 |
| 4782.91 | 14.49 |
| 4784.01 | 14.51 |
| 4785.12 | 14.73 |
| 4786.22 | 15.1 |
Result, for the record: -0.07 mag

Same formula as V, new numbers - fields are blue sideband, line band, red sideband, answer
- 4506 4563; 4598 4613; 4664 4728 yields -0.07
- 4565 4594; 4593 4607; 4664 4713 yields 0.01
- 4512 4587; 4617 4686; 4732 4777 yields -0.09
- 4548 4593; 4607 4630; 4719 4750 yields -0.06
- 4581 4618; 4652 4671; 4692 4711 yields -0.04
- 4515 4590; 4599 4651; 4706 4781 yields -0.08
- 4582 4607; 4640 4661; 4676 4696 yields 0.02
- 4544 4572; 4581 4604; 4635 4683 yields 0.00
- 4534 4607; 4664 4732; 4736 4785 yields -0.07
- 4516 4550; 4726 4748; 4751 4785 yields -0.11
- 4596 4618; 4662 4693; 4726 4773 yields -0.03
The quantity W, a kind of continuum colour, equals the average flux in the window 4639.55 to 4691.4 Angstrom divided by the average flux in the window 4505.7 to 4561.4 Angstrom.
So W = 1.12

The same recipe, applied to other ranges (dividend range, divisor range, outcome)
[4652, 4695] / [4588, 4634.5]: 0.99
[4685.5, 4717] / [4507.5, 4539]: 1.16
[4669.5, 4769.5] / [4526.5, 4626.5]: 1.01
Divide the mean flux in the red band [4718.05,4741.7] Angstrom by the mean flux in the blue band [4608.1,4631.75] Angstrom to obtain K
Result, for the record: 0.94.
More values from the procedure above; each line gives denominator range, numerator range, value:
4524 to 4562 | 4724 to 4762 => 1.11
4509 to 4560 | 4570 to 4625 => 1.15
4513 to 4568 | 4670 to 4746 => 1.10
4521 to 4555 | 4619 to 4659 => 1.19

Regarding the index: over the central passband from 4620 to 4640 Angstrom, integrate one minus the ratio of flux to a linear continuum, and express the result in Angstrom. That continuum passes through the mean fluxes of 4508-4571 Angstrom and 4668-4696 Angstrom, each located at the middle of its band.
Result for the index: -1.3 Angstrom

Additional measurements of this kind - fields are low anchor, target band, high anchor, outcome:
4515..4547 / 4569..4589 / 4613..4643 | -1.3 Angstrom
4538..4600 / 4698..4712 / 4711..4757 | 0.8 Angstrom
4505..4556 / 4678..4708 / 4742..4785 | -2.9 Angstrom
